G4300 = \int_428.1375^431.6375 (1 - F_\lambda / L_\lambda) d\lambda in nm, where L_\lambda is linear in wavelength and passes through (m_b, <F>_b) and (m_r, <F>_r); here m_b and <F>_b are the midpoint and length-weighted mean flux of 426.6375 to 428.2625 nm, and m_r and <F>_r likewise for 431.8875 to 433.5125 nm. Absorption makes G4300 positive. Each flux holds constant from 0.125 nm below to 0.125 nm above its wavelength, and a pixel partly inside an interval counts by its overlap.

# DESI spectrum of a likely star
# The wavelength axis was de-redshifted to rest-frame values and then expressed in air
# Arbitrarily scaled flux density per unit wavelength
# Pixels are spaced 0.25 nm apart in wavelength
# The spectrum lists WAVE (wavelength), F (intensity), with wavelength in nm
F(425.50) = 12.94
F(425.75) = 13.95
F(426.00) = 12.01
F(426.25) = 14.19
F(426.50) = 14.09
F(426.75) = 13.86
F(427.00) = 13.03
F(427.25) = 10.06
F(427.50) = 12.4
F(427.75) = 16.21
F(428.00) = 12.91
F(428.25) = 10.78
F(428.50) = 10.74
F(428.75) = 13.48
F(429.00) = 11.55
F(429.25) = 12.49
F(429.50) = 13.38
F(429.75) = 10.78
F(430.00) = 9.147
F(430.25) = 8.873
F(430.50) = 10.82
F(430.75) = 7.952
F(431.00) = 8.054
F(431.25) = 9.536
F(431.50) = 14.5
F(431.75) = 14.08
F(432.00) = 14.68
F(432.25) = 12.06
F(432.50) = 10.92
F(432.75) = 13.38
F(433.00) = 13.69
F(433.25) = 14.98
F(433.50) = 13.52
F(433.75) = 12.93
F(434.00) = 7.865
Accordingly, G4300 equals 0.59 nm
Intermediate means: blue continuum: 12.9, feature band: 10.9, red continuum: 13.3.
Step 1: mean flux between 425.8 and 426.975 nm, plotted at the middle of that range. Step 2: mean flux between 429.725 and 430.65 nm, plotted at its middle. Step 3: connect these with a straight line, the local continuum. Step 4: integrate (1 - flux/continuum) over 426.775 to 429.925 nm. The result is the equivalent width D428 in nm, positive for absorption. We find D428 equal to -0.21 nm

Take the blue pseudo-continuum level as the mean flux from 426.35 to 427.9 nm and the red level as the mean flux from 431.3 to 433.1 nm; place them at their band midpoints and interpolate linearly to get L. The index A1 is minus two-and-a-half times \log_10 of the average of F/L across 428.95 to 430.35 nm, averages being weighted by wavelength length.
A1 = 0.20 mag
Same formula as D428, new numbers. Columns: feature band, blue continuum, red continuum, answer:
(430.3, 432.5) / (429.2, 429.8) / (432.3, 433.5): 0.26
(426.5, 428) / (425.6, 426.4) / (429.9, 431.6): -0.09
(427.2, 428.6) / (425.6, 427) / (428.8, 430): 0.04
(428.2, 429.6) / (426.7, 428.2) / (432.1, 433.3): 0.09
